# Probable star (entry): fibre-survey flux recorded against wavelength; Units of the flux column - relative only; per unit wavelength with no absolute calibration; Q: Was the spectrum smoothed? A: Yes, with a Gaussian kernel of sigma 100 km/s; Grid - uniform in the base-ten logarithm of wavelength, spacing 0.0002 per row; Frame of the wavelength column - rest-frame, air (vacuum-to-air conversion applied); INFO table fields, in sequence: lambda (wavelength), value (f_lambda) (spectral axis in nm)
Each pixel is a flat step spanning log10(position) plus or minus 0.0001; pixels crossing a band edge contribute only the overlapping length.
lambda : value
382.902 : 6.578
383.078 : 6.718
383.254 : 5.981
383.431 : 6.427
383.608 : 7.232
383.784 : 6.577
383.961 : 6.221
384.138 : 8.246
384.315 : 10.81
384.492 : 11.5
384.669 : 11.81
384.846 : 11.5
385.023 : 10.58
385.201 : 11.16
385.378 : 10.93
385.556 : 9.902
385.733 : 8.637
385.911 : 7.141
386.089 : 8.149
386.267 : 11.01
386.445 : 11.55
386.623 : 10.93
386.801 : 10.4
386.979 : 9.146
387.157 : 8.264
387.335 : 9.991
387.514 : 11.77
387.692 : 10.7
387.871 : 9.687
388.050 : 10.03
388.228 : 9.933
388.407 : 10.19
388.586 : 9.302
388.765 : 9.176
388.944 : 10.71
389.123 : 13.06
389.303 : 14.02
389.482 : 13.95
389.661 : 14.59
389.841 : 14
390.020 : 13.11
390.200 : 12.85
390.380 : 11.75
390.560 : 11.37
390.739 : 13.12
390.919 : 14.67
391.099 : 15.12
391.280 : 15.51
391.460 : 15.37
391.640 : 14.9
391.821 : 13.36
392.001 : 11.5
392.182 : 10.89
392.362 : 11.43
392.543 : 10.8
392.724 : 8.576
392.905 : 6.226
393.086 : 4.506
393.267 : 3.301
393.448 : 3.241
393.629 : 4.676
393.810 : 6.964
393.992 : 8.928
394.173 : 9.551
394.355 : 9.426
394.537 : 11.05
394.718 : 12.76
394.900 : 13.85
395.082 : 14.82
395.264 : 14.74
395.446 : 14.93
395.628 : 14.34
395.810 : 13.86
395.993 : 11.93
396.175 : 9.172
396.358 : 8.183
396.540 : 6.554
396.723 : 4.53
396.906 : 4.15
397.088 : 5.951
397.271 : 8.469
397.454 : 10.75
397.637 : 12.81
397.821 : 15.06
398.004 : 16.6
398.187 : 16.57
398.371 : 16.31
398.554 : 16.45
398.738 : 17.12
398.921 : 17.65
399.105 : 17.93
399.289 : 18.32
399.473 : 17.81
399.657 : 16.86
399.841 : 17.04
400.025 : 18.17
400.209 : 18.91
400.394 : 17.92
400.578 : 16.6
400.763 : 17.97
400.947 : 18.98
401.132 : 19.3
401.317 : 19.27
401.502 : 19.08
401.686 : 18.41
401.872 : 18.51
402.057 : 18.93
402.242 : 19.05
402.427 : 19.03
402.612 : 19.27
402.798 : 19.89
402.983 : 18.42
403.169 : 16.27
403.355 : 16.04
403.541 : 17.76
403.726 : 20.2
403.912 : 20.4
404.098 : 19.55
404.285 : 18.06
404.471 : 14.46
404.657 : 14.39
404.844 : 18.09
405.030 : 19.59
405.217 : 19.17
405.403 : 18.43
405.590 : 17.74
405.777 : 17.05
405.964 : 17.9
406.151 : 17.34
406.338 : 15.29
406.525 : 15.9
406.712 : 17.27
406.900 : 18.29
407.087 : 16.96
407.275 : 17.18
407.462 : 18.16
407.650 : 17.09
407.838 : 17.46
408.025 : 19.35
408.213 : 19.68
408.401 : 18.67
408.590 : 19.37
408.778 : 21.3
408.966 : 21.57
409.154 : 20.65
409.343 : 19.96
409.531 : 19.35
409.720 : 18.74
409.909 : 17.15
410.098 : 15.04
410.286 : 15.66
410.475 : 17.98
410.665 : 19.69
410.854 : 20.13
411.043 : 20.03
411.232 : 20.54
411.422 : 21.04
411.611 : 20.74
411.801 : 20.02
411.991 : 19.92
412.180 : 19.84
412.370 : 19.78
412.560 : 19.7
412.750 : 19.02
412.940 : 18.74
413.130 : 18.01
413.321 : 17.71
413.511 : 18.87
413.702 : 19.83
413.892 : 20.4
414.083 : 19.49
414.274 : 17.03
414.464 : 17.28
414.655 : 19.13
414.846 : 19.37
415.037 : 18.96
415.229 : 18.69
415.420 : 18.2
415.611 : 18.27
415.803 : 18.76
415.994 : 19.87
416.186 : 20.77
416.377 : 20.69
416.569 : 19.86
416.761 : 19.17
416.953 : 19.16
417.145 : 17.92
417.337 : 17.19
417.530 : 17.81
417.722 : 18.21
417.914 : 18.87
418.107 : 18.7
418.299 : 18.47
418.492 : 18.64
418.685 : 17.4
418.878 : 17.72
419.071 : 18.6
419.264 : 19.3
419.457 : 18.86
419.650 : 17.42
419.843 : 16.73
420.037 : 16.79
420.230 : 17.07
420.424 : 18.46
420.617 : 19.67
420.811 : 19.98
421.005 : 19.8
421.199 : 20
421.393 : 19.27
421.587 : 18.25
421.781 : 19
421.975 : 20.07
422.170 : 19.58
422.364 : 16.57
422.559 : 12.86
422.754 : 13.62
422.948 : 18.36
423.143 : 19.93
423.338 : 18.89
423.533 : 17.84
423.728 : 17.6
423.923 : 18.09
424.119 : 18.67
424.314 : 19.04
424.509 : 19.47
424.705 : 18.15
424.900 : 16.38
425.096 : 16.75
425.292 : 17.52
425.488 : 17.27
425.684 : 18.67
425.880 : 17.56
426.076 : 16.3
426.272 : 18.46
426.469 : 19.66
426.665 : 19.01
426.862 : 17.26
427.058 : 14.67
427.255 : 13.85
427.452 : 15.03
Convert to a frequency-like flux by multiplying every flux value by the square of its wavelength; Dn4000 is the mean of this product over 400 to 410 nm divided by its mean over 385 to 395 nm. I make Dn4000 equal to 1.85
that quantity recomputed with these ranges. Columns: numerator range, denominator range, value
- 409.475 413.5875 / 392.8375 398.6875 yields 1.97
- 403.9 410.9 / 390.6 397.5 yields 1.88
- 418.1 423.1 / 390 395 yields 1.96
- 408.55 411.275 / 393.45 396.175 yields 1.84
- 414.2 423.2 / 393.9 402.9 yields 1.37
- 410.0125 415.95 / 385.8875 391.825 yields 1.82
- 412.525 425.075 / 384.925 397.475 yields 2.00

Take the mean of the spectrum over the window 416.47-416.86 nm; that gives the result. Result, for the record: 19.5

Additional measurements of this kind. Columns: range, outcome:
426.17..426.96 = 18.6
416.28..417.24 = 19.4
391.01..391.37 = 15.3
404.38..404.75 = 14.4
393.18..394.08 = 5.42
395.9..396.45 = 9.76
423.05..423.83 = 18.6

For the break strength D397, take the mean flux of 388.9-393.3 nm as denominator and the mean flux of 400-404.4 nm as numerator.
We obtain 1.54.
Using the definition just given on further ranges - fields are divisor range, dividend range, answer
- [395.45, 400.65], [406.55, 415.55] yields 1.37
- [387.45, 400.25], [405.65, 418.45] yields 1.56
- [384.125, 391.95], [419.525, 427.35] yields 1.55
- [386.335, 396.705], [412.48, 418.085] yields 1.72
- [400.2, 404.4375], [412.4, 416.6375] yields 1.03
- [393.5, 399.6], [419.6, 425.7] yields 1.48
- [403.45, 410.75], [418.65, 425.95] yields 1.00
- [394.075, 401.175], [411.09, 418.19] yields 1.38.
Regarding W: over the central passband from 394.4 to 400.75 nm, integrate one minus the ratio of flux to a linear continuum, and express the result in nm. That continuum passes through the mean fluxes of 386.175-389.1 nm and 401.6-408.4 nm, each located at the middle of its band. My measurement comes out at 0.41 nm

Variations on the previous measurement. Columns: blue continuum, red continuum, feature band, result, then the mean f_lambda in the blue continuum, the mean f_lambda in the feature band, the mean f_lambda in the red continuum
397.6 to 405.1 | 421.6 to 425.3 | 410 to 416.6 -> -0.48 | 17.8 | 19.1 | 17.8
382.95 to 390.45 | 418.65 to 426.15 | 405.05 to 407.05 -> -0.42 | 10.2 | 17.5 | 18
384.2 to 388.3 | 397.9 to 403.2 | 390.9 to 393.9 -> 0.77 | 10.2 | 9.94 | 18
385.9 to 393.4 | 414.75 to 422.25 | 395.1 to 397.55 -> 0.54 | 11.1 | 9.96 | 18.8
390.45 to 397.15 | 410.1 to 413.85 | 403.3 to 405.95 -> -0.39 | 10.4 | 17.9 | 19.2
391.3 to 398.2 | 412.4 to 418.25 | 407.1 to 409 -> -0.35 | 10.4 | 18.8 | 18.9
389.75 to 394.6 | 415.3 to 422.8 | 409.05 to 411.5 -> -0.47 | 10.6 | 18.9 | 18.4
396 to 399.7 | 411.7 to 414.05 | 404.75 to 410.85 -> -0.41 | 12.8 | 18.2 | 19.3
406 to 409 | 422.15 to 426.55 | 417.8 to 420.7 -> -0.06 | 18.1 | 18.2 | 17.7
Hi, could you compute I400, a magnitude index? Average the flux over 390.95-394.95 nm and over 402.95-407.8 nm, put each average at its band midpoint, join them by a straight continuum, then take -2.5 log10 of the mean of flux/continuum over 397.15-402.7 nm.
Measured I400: -0.19 mag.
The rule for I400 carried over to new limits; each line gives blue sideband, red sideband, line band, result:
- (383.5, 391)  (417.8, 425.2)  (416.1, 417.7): -0.11 mag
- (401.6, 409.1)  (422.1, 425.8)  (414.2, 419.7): -0.05 mag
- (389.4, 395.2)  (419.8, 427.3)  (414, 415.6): -0.16 mag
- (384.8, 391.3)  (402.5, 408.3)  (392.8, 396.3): 0.36 mag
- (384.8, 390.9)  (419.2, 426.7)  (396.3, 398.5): 0.22 mag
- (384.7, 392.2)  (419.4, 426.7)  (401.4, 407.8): -0.22 mag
